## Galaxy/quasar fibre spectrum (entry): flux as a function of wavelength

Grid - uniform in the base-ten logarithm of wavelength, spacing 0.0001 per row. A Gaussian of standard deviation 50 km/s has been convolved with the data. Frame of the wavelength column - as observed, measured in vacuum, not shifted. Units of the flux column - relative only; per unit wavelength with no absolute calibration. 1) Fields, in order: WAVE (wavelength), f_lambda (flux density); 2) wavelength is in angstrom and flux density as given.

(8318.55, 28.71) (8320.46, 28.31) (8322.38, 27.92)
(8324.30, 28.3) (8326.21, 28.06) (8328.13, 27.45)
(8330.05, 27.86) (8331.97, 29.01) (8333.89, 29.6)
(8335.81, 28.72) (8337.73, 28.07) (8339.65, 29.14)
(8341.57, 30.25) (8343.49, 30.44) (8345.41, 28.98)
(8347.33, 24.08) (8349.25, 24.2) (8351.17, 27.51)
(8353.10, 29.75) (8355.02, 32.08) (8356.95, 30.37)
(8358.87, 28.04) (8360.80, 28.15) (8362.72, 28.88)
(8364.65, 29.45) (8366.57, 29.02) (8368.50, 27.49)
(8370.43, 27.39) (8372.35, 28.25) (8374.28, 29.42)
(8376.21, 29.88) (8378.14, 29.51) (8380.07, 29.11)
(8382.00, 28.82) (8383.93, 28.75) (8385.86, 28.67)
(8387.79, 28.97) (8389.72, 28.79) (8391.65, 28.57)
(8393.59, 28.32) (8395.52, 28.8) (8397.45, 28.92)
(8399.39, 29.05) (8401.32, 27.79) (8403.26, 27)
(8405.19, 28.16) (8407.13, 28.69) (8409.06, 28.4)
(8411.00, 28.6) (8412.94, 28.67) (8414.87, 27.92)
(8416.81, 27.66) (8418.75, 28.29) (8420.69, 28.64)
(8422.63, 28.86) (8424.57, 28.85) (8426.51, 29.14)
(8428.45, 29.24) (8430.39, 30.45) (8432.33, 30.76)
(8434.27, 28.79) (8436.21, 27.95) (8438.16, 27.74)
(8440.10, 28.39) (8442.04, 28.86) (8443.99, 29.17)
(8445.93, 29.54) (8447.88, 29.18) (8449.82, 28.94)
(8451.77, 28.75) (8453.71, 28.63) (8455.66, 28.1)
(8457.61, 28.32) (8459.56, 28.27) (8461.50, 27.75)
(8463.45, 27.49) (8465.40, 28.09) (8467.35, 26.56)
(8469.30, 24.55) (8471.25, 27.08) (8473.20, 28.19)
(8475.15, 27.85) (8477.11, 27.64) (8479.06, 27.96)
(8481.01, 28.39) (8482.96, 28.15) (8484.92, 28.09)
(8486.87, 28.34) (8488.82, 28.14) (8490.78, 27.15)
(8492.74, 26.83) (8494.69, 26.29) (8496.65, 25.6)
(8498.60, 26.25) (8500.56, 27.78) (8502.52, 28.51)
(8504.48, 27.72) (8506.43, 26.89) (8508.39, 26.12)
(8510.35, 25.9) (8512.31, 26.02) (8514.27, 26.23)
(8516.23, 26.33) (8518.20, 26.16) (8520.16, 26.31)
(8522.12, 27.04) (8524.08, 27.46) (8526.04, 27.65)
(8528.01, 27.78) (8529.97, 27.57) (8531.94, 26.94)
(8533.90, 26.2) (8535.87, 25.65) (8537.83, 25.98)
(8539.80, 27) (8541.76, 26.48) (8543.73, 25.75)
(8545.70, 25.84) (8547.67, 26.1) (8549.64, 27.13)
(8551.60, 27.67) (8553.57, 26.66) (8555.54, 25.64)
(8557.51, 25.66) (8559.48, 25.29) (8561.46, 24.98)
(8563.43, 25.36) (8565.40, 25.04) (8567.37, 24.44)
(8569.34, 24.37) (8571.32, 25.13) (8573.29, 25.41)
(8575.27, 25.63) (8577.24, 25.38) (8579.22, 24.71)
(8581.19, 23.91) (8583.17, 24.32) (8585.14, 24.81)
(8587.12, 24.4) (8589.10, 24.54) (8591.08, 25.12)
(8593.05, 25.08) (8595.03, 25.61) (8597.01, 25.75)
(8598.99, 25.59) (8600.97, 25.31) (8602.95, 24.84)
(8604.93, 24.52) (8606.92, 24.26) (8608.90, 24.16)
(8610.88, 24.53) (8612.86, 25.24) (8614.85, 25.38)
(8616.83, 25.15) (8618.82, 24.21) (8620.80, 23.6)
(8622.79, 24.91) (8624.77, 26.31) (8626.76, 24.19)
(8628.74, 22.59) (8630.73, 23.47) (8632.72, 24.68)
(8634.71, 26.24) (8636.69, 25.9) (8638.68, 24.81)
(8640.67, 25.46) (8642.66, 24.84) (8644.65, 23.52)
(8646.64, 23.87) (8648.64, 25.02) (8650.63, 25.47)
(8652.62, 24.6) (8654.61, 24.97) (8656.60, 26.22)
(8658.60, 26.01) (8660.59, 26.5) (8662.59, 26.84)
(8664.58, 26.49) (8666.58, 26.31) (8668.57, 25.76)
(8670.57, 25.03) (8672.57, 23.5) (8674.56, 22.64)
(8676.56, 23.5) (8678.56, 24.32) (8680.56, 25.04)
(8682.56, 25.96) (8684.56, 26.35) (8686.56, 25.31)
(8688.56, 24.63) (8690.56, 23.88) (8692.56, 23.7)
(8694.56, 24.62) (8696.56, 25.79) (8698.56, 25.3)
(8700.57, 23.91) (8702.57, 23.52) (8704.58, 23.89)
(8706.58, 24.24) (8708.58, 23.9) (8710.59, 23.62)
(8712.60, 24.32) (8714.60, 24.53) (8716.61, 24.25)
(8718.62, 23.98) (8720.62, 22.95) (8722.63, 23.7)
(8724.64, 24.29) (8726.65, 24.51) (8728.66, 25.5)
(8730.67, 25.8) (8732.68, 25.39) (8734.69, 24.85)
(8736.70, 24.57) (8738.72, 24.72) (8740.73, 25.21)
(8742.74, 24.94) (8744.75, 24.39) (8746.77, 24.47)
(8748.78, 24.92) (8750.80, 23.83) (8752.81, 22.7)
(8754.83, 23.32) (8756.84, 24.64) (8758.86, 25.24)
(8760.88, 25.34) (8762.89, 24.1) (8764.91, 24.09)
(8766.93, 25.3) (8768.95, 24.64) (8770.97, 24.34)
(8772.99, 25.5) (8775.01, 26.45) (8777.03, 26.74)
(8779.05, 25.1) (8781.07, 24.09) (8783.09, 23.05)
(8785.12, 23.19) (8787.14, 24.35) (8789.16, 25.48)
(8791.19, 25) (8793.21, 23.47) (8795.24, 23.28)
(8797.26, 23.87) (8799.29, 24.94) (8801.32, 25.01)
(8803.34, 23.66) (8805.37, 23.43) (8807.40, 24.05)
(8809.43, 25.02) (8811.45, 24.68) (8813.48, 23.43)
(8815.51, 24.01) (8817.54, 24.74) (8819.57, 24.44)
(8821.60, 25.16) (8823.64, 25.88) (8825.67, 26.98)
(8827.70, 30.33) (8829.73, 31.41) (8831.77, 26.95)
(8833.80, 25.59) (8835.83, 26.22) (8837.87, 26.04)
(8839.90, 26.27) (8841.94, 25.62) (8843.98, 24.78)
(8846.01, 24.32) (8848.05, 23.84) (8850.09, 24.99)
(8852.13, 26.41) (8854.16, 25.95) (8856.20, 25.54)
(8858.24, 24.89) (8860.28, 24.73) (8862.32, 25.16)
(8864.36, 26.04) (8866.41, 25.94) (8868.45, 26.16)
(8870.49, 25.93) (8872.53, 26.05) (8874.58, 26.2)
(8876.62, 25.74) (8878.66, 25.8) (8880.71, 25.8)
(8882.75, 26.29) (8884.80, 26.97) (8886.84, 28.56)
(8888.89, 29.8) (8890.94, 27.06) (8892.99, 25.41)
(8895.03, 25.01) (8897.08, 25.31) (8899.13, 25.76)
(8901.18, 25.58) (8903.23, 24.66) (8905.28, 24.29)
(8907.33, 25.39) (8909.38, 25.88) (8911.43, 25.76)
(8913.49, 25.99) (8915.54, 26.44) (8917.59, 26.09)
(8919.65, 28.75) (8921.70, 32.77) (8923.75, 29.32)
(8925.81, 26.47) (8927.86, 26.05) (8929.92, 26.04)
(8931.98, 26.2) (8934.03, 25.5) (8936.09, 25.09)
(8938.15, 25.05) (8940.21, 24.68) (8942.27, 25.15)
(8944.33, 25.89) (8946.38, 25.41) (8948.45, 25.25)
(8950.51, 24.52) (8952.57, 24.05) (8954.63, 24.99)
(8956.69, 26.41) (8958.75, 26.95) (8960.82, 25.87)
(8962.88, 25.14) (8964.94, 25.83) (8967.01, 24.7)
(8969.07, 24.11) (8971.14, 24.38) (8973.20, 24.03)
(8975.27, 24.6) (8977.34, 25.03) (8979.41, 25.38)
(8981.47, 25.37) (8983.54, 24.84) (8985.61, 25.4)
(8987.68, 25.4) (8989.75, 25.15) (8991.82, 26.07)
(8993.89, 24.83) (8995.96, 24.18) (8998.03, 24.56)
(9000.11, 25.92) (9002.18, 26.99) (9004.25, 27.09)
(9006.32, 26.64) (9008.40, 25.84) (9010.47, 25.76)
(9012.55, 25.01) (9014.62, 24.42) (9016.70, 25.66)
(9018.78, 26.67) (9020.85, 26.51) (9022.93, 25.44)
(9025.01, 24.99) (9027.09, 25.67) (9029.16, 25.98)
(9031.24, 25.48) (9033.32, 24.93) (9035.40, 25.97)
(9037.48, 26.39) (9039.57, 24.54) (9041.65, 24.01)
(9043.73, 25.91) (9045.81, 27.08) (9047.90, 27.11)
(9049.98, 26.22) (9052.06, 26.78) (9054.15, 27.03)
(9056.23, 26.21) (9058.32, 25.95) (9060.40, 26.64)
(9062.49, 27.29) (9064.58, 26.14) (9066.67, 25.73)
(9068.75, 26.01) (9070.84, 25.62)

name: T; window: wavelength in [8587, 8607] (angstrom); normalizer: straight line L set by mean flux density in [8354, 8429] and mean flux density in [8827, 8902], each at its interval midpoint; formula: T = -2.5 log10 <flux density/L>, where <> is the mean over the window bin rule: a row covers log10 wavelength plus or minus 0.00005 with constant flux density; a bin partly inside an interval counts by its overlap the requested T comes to 0.11 mag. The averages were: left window 28.7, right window 26.2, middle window 25.1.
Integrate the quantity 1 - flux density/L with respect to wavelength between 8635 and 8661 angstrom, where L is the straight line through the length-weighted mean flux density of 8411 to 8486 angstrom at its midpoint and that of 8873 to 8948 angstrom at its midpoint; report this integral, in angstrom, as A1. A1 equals 2.2 angstrom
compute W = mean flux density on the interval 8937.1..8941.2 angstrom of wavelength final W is 24.8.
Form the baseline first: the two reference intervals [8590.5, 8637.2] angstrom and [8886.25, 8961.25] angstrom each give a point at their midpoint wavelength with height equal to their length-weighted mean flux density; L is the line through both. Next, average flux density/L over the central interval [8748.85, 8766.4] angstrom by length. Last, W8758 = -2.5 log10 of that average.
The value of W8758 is 0.053 mag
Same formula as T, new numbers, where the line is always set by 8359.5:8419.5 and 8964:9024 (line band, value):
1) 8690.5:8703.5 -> 0.11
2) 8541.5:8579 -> 0.08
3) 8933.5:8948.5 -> 0.02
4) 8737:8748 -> 0.08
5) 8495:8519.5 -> 0.05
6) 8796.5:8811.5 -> 0.09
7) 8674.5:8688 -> 0.09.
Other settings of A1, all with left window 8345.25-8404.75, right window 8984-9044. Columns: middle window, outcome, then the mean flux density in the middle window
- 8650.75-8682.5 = 2.28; 25.2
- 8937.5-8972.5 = 0.86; 25.2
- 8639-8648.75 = 0.98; 24.5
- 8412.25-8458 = -0.91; 28.8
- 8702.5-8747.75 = 4.13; 24.4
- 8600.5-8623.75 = 2.33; 24.7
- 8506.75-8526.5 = 0.96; 26.5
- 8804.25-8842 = 0.90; 25.8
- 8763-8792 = 2.03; 24.8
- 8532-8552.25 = 0.99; 26.4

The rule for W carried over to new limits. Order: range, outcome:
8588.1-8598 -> 25.2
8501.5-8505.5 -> 28.1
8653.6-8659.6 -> 25.7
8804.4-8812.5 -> 24.3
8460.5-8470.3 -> 26.9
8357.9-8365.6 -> 28.6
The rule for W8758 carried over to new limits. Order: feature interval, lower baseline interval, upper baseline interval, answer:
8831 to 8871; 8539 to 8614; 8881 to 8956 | 0.02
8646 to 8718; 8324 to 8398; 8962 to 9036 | 0.09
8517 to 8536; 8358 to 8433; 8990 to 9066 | 0.05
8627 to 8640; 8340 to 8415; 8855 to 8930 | 0.12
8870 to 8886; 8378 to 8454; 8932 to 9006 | -0.01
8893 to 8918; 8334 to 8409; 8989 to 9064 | 0.04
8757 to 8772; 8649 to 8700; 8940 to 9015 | 0.02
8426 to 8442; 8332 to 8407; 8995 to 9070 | -0.03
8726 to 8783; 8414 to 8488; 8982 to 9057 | 0.09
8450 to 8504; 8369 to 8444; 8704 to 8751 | 0.01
